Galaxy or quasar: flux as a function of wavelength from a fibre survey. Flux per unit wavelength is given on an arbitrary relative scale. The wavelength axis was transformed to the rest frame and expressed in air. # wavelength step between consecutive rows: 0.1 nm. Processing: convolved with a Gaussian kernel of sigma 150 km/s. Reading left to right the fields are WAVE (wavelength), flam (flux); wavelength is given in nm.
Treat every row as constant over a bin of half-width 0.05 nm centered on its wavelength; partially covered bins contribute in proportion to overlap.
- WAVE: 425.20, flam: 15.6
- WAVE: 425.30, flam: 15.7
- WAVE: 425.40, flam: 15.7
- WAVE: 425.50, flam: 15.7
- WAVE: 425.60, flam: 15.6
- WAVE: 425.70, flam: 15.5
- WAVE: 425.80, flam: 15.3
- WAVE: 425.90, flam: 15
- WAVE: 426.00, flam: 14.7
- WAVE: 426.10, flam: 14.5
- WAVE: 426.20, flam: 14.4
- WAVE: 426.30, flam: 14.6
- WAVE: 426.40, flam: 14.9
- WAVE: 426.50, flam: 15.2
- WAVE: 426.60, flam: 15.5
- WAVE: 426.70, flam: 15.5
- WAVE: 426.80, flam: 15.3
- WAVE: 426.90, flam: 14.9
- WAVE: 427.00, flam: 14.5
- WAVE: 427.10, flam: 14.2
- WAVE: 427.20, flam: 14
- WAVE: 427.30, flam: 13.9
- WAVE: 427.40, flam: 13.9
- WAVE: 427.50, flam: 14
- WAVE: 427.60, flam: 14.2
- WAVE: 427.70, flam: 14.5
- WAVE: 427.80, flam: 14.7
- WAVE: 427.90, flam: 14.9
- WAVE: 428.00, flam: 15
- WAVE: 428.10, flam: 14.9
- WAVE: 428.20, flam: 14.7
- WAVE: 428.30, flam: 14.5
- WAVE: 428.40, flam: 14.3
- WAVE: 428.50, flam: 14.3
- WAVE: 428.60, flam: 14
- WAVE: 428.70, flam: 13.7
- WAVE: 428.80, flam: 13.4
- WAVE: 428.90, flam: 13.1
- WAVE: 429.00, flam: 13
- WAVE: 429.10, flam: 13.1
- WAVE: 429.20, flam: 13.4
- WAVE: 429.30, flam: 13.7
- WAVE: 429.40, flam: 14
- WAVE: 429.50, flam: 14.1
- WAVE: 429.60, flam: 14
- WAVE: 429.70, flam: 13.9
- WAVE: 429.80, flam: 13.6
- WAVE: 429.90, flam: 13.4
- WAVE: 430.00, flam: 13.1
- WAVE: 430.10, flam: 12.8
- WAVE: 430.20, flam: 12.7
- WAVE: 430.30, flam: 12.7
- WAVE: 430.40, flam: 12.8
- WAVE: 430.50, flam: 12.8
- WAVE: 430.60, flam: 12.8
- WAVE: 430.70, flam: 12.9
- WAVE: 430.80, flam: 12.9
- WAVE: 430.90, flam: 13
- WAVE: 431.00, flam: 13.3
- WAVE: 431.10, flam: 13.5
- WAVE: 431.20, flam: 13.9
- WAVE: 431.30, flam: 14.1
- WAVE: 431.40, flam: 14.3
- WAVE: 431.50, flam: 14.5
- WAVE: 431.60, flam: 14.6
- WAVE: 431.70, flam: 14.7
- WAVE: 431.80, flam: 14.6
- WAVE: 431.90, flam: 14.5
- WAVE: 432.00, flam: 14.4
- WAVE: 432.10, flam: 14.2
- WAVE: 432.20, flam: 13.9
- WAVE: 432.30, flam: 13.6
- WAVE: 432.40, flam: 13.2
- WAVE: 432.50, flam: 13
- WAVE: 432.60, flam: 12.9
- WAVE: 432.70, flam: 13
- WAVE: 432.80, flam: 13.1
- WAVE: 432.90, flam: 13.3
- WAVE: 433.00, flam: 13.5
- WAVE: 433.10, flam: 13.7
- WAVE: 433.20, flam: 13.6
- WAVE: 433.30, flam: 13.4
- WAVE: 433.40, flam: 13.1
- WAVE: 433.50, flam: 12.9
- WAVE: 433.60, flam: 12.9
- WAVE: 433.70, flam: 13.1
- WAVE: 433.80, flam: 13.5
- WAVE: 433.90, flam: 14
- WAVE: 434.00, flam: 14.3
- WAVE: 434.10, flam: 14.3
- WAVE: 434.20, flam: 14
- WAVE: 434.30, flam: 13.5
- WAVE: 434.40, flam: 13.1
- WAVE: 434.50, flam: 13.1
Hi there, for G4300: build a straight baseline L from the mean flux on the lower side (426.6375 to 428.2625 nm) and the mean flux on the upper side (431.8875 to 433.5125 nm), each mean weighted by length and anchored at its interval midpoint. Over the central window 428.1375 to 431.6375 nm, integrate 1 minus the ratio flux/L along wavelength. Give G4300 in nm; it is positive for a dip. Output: 0.12 nm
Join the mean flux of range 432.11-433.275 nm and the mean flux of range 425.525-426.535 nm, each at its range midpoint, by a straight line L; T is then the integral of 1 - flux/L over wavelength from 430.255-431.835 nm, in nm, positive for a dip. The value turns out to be 0.02 nm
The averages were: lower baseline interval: 15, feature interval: 13.6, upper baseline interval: 13.4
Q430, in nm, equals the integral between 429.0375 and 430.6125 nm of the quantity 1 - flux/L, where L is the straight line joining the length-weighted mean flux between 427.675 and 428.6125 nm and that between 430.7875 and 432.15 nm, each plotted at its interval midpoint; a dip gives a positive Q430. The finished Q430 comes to 0.11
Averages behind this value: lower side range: 14.6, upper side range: 14.1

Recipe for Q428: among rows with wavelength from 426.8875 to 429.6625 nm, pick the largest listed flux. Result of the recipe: 15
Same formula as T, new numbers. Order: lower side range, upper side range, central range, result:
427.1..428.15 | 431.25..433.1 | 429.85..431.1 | 0.10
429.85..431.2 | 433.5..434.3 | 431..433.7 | -0.07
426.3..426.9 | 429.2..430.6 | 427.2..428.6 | 0.00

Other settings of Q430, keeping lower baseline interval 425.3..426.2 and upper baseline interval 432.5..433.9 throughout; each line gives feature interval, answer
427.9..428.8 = 0.01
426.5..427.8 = 0.03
